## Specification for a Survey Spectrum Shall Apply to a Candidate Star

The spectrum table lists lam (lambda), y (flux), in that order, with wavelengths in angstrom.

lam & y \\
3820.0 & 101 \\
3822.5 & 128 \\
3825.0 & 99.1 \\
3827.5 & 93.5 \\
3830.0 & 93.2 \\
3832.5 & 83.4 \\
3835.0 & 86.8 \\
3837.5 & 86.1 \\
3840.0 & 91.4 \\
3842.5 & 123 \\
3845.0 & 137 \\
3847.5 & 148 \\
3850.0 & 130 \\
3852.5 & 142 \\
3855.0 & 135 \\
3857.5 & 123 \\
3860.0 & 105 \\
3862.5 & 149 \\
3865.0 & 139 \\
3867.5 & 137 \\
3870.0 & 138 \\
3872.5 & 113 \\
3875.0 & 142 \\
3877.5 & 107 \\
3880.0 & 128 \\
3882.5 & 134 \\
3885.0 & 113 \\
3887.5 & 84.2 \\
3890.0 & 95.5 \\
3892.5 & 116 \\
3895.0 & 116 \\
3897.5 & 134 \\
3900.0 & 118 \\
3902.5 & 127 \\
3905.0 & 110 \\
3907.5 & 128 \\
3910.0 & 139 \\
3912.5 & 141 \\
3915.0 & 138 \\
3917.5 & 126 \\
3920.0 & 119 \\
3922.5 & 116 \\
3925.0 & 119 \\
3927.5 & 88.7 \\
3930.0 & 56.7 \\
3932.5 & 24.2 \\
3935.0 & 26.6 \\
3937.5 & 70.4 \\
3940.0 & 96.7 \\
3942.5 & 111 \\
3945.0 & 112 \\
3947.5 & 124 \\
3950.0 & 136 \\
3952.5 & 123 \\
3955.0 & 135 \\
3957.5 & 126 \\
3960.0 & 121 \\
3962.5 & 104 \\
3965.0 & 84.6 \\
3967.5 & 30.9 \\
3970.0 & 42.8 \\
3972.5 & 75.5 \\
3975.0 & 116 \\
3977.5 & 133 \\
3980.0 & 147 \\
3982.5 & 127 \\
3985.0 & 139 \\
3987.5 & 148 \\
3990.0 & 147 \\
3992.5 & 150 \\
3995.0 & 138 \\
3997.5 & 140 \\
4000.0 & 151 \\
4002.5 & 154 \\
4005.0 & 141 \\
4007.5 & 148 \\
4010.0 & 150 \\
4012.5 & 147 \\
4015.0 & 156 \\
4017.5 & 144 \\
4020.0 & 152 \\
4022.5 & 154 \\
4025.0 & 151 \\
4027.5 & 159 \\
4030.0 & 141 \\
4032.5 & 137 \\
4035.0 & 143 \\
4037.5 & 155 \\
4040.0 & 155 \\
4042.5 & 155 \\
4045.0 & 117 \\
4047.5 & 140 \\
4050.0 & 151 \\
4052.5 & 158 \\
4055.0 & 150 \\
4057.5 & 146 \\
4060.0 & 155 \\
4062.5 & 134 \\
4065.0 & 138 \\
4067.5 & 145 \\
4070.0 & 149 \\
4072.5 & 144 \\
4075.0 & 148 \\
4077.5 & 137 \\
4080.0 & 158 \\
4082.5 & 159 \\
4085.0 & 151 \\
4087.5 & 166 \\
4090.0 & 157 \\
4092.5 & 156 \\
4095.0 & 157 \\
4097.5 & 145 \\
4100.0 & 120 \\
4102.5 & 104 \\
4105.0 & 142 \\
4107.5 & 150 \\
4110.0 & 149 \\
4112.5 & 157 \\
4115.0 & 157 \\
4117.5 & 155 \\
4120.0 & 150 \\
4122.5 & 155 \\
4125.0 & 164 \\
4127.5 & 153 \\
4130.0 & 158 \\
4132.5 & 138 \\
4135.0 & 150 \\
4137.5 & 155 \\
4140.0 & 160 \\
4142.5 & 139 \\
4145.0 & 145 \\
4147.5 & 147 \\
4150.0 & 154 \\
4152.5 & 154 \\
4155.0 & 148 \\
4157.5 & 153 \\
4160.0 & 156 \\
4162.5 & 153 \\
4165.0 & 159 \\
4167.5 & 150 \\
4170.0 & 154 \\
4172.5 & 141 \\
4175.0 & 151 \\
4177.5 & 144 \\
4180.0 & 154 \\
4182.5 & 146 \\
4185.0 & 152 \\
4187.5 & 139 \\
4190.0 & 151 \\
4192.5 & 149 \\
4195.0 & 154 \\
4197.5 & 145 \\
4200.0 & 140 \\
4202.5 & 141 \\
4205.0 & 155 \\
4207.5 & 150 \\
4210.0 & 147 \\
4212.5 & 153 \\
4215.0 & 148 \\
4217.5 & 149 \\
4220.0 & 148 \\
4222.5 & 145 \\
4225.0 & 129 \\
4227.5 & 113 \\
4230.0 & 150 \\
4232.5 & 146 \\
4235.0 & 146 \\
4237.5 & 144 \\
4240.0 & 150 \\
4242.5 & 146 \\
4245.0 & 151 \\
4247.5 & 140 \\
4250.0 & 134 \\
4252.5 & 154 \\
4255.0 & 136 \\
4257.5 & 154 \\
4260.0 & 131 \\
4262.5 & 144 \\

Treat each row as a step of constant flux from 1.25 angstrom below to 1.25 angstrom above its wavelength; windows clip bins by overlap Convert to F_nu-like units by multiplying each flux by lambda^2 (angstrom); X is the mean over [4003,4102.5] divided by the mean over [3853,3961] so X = 1.4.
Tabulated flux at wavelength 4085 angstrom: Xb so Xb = 151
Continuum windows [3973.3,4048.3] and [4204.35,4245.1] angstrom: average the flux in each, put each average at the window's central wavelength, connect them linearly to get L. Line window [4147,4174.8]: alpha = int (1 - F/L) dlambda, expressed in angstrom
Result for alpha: -1.36 angstrom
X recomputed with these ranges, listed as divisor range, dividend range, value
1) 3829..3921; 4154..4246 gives 1.43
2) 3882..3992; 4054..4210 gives 1.50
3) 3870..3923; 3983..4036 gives 1.28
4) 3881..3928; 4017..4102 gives 1.33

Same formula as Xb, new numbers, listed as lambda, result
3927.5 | 88.7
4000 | 151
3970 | 42.8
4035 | 143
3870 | 138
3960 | 121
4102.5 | 104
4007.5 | 148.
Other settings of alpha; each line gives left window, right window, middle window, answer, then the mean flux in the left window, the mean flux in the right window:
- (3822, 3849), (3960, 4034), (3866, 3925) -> -3.75 angstrom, 106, 131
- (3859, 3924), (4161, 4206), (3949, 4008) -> 3.78 angstrom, 124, 149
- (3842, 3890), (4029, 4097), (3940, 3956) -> 1.72 angstrom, 127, 148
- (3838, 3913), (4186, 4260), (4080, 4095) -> -2.30 angstrom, 124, 145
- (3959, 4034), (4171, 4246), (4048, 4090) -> -4.09 angstrom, 131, 146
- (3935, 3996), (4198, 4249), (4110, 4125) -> -2.73 angstrom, 112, 145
